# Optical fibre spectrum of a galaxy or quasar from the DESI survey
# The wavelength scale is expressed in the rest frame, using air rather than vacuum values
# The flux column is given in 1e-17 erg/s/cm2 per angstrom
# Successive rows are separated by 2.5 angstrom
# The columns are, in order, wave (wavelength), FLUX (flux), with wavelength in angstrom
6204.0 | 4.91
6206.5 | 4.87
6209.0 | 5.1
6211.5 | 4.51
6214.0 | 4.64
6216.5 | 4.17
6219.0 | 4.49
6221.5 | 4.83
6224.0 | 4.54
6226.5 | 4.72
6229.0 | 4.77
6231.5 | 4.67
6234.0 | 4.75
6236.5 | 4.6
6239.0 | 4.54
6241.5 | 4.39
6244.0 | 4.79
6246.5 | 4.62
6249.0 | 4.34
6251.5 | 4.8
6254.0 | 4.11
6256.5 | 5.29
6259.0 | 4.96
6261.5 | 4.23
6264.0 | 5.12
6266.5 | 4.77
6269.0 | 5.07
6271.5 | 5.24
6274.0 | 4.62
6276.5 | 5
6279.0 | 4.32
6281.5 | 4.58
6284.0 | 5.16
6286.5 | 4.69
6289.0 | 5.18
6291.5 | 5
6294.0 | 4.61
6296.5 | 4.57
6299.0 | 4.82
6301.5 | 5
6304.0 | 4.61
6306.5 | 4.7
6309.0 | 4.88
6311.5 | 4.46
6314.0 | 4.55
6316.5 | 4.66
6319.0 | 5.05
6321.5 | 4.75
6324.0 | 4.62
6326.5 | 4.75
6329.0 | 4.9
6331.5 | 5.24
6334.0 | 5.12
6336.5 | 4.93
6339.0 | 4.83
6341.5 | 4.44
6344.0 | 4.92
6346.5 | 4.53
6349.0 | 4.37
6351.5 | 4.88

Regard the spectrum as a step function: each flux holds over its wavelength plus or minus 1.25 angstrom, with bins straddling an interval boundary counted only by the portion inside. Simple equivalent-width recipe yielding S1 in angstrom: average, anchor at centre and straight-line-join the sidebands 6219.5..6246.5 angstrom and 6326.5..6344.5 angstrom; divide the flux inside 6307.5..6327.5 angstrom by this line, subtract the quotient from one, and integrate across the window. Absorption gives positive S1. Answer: 0.6 angstrom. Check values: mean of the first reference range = 4.65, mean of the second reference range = 4.9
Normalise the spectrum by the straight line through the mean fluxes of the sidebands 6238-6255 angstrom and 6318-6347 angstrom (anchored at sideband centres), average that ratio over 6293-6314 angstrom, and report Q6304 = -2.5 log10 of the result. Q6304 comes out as 0.009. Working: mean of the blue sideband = 4.52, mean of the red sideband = 4.85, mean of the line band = 4.7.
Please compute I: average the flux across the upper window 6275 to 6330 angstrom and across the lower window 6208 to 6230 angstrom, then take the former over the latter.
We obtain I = 1.03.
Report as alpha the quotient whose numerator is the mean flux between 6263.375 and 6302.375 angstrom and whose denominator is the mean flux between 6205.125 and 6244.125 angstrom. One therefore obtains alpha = 1.0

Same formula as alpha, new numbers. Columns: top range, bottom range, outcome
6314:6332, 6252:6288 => 1.00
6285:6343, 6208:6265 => 1.03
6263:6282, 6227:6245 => 1.04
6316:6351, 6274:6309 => 1.00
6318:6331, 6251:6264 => 1.03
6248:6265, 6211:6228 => 1.03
